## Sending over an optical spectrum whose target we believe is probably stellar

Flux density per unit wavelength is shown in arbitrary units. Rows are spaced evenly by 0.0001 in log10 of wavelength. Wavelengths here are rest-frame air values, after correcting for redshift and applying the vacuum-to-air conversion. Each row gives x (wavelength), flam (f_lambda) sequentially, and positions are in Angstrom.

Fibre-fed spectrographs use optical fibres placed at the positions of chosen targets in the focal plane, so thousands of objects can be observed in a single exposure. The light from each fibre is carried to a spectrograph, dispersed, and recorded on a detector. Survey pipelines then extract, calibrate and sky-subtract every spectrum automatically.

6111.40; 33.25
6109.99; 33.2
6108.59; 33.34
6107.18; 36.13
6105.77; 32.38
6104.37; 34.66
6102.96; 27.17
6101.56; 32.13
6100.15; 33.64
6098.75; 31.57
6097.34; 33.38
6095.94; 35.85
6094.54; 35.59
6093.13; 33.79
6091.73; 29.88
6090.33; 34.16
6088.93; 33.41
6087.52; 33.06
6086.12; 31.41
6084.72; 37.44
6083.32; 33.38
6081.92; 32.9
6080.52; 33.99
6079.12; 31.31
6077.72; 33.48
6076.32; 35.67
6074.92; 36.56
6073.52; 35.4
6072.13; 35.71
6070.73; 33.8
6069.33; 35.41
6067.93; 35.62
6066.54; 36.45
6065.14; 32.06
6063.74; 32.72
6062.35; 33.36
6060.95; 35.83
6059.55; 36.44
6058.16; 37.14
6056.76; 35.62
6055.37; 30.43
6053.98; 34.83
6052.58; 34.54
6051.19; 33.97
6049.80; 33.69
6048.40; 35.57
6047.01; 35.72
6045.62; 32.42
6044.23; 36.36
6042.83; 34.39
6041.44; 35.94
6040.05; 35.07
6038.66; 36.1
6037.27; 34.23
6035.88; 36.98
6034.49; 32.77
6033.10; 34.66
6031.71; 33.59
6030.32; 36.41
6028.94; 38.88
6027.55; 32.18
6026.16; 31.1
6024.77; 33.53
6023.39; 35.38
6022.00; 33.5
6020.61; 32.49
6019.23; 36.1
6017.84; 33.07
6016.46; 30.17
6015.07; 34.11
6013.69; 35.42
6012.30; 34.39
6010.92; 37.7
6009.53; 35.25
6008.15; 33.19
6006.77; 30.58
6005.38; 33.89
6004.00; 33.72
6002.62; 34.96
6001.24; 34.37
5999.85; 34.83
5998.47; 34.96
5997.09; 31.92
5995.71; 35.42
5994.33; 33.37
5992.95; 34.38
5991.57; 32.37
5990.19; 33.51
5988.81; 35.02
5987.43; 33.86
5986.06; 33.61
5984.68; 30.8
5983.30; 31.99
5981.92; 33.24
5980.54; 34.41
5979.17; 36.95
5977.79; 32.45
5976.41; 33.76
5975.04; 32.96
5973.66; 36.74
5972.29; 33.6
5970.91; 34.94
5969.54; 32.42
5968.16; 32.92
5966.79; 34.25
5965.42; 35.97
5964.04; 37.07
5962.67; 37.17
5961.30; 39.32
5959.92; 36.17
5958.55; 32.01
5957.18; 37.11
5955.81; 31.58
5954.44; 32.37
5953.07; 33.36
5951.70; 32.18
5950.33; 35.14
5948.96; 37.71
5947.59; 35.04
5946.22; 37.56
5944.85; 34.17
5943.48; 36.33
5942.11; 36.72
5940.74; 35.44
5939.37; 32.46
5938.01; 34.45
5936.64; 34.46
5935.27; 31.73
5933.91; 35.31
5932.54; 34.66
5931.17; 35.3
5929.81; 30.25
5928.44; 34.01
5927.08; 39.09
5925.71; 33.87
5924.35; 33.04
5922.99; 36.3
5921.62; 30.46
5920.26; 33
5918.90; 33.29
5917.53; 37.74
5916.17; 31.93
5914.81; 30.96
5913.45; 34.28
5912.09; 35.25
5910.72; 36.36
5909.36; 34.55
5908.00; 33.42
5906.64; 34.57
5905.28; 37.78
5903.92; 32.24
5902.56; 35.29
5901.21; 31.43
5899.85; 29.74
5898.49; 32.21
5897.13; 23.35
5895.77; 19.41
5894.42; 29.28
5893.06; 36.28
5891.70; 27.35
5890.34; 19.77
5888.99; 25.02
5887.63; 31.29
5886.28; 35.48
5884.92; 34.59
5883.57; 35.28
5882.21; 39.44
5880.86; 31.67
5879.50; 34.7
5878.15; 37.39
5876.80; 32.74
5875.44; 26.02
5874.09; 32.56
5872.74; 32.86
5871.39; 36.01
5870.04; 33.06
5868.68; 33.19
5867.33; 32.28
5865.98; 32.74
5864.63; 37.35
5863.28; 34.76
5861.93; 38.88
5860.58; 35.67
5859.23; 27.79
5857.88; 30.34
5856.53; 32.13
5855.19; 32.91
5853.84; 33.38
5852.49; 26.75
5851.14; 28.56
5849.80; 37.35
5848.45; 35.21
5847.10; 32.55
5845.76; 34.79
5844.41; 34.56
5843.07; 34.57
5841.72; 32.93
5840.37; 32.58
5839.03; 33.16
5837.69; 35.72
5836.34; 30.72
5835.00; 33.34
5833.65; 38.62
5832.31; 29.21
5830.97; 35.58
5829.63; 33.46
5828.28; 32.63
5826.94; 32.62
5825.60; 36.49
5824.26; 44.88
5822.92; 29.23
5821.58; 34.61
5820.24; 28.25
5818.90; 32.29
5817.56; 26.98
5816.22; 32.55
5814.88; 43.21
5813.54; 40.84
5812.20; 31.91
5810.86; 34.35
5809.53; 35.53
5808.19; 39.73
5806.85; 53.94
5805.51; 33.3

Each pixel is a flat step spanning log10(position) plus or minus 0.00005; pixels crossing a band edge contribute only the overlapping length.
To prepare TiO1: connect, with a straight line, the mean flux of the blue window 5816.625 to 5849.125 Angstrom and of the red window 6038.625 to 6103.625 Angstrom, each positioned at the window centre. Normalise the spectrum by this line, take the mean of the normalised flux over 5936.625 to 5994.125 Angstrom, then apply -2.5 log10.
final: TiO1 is -0.02 mag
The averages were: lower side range 33.5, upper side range 34.1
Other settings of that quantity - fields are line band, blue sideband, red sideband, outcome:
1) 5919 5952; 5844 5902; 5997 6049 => -0.049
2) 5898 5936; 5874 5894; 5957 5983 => -0.027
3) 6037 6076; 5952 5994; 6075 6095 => -0.035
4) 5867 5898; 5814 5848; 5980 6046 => 0.090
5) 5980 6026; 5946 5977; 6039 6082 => 0.031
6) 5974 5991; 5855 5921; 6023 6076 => 0.008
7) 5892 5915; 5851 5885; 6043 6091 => 0.045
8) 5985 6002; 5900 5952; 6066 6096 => 0.013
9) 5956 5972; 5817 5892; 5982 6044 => -0.047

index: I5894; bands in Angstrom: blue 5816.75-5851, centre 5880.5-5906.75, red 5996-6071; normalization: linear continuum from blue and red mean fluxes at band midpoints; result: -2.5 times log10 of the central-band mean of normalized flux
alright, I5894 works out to 0.10 mag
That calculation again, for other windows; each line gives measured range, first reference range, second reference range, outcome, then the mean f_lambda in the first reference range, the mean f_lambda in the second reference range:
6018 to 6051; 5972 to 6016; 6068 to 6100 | -0.02 mag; 34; 34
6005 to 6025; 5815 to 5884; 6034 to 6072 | 0.02 mag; 33.5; 34.7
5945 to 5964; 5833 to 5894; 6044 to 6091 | -0.05 mag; 33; 34.4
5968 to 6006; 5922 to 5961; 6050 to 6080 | 0.02 mag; 34.6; 34.6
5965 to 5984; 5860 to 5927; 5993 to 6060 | -0.01 mag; 32.8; 34.4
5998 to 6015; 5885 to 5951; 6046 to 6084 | -0.02 mag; 33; 34.5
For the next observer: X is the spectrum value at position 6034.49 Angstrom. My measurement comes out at 32.77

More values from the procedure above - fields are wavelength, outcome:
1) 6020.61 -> 32.49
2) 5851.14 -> 28.56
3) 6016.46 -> 30.17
